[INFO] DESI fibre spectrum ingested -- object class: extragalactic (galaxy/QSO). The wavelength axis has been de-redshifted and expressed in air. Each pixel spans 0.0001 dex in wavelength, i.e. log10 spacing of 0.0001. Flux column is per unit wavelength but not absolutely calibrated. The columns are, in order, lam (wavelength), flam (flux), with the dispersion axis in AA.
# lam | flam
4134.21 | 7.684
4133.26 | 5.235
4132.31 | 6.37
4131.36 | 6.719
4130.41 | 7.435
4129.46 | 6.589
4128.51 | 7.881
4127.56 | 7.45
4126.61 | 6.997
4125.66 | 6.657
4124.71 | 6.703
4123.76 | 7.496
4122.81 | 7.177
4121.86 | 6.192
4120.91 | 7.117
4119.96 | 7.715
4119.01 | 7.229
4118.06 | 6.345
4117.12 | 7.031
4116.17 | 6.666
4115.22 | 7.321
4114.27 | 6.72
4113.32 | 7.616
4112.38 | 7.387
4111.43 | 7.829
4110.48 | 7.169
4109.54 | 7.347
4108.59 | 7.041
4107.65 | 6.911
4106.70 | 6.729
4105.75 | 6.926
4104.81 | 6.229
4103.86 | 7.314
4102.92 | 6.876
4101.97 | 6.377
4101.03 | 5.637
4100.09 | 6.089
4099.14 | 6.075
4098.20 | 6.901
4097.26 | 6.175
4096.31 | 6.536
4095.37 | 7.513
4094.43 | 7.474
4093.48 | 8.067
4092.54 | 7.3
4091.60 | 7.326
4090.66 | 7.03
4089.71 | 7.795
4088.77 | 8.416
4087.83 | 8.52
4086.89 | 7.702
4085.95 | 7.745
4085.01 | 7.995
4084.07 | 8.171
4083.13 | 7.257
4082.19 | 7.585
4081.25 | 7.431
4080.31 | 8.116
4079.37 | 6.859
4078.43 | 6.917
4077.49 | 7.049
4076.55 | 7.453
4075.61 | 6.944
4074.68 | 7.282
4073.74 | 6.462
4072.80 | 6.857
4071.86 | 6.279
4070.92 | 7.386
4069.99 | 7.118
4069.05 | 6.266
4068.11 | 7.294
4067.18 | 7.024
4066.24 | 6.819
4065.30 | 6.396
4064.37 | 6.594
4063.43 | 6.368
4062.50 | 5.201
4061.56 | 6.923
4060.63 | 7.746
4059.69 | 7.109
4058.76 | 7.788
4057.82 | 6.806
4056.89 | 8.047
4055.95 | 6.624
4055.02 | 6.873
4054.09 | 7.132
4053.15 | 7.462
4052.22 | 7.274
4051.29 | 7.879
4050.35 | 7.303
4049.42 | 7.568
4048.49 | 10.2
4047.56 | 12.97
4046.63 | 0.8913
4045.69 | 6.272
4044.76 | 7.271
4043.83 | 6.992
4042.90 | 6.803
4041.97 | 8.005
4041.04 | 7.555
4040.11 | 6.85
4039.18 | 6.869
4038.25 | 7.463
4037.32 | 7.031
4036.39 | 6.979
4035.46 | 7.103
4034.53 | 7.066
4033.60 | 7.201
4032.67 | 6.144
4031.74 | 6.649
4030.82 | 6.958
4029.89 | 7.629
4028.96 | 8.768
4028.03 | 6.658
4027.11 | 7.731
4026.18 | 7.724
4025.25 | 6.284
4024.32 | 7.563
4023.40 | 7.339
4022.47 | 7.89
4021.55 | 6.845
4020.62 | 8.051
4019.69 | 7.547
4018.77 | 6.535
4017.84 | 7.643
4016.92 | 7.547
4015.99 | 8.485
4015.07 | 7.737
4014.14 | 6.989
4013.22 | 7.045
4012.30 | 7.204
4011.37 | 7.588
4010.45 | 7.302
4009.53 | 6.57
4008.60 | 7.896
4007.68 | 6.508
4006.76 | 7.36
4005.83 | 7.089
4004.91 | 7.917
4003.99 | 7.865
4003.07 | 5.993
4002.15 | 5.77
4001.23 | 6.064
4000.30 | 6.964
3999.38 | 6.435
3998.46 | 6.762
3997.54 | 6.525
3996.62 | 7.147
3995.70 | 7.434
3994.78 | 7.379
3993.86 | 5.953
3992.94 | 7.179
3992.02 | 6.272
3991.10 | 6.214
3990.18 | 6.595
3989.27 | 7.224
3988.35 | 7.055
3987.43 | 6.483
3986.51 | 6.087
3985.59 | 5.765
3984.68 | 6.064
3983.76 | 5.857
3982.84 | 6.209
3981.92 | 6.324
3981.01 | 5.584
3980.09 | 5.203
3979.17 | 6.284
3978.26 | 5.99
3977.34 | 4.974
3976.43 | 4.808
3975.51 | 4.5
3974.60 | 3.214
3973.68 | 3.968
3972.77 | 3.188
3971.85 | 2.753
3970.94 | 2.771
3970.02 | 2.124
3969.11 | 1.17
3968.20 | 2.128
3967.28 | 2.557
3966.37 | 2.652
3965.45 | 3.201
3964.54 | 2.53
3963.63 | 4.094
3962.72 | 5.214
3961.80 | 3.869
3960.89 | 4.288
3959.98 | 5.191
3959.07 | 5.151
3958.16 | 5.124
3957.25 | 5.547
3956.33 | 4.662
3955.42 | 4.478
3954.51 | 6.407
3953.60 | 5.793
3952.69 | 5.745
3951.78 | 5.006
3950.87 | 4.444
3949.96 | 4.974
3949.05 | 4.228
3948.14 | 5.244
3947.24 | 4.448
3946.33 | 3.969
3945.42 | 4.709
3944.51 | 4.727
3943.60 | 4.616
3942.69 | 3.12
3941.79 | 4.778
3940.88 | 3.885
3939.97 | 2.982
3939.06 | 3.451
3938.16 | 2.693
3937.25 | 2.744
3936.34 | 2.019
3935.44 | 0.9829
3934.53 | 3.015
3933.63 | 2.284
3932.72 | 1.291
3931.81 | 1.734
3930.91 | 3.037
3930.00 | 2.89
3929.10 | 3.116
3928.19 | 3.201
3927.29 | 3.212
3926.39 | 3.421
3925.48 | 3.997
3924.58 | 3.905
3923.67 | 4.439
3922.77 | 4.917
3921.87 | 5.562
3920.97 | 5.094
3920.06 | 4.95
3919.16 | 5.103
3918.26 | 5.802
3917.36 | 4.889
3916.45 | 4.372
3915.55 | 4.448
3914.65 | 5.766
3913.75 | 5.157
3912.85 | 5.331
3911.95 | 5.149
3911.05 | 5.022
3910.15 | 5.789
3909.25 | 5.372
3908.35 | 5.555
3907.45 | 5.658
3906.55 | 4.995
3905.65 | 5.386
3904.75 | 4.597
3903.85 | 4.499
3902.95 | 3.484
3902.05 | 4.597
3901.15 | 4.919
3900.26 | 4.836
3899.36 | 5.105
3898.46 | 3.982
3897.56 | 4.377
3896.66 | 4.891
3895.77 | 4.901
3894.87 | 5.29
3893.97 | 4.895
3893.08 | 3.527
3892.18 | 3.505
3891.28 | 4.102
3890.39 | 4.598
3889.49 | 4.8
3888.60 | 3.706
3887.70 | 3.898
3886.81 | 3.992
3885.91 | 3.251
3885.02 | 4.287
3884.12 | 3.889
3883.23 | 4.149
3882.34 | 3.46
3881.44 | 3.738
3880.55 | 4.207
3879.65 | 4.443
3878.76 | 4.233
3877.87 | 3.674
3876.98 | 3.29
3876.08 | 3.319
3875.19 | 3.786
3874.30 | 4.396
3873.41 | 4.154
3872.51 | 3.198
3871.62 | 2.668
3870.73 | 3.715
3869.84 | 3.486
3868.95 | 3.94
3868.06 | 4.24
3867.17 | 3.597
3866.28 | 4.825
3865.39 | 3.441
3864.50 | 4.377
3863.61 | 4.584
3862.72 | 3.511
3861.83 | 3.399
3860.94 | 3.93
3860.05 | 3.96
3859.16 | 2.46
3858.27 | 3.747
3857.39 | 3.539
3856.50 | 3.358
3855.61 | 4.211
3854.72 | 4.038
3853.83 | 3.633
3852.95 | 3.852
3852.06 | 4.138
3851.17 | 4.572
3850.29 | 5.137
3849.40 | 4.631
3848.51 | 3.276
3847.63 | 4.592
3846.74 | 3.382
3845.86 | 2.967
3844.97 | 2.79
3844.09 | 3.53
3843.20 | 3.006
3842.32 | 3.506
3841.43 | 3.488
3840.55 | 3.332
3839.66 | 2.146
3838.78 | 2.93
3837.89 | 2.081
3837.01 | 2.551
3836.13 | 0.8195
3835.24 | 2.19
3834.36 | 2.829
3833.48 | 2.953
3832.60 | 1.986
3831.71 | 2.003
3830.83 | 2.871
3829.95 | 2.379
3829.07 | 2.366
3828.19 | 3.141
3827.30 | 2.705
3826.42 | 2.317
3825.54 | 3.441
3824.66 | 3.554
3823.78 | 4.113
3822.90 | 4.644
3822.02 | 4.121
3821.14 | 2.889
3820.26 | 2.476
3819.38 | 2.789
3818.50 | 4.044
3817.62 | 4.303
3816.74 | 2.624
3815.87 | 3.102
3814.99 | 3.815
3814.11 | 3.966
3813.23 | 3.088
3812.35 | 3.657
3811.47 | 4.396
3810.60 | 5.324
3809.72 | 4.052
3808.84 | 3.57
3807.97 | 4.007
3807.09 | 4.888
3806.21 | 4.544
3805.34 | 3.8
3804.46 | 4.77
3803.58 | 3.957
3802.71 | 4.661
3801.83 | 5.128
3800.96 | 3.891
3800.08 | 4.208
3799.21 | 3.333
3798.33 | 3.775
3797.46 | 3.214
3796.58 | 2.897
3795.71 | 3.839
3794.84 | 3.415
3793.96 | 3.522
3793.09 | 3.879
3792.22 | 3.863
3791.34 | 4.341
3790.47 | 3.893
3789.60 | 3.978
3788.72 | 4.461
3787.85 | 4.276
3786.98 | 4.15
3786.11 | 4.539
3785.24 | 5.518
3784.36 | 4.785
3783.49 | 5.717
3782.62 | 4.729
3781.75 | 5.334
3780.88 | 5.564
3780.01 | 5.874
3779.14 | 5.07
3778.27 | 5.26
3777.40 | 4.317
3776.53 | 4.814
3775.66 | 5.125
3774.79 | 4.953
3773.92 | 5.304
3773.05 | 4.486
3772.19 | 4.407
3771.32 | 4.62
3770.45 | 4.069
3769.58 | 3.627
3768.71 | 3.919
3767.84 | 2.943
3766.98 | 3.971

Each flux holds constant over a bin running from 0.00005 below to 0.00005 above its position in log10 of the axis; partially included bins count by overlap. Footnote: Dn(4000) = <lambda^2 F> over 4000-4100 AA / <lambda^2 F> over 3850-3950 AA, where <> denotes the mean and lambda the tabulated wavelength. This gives 1.9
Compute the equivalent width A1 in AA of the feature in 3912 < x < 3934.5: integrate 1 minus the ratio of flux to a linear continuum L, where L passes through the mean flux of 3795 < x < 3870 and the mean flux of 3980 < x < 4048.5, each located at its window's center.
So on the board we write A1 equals 5.0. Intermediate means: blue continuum 3.55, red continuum 6.99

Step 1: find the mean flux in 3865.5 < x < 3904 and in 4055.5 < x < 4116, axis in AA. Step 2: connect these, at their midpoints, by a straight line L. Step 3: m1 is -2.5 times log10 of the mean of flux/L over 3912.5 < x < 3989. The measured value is 0.18 mag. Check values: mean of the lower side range 4.08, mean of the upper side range 7.1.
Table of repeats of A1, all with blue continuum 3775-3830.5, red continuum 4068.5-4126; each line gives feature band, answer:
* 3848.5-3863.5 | 2.31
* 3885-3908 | 2.50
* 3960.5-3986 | 7.20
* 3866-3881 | 2.99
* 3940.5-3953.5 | 2.21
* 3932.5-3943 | 5.11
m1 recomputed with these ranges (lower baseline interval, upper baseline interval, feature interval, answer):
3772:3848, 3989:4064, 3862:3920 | 0.16 mag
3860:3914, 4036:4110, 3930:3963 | 0.28 mag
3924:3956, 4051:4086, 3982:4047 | -0.22 mag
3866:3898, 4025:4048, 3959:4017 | 0.09 mag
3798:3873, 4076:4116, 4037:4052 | -0.14 mag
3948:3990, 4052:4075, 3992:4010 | -0.25 mag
